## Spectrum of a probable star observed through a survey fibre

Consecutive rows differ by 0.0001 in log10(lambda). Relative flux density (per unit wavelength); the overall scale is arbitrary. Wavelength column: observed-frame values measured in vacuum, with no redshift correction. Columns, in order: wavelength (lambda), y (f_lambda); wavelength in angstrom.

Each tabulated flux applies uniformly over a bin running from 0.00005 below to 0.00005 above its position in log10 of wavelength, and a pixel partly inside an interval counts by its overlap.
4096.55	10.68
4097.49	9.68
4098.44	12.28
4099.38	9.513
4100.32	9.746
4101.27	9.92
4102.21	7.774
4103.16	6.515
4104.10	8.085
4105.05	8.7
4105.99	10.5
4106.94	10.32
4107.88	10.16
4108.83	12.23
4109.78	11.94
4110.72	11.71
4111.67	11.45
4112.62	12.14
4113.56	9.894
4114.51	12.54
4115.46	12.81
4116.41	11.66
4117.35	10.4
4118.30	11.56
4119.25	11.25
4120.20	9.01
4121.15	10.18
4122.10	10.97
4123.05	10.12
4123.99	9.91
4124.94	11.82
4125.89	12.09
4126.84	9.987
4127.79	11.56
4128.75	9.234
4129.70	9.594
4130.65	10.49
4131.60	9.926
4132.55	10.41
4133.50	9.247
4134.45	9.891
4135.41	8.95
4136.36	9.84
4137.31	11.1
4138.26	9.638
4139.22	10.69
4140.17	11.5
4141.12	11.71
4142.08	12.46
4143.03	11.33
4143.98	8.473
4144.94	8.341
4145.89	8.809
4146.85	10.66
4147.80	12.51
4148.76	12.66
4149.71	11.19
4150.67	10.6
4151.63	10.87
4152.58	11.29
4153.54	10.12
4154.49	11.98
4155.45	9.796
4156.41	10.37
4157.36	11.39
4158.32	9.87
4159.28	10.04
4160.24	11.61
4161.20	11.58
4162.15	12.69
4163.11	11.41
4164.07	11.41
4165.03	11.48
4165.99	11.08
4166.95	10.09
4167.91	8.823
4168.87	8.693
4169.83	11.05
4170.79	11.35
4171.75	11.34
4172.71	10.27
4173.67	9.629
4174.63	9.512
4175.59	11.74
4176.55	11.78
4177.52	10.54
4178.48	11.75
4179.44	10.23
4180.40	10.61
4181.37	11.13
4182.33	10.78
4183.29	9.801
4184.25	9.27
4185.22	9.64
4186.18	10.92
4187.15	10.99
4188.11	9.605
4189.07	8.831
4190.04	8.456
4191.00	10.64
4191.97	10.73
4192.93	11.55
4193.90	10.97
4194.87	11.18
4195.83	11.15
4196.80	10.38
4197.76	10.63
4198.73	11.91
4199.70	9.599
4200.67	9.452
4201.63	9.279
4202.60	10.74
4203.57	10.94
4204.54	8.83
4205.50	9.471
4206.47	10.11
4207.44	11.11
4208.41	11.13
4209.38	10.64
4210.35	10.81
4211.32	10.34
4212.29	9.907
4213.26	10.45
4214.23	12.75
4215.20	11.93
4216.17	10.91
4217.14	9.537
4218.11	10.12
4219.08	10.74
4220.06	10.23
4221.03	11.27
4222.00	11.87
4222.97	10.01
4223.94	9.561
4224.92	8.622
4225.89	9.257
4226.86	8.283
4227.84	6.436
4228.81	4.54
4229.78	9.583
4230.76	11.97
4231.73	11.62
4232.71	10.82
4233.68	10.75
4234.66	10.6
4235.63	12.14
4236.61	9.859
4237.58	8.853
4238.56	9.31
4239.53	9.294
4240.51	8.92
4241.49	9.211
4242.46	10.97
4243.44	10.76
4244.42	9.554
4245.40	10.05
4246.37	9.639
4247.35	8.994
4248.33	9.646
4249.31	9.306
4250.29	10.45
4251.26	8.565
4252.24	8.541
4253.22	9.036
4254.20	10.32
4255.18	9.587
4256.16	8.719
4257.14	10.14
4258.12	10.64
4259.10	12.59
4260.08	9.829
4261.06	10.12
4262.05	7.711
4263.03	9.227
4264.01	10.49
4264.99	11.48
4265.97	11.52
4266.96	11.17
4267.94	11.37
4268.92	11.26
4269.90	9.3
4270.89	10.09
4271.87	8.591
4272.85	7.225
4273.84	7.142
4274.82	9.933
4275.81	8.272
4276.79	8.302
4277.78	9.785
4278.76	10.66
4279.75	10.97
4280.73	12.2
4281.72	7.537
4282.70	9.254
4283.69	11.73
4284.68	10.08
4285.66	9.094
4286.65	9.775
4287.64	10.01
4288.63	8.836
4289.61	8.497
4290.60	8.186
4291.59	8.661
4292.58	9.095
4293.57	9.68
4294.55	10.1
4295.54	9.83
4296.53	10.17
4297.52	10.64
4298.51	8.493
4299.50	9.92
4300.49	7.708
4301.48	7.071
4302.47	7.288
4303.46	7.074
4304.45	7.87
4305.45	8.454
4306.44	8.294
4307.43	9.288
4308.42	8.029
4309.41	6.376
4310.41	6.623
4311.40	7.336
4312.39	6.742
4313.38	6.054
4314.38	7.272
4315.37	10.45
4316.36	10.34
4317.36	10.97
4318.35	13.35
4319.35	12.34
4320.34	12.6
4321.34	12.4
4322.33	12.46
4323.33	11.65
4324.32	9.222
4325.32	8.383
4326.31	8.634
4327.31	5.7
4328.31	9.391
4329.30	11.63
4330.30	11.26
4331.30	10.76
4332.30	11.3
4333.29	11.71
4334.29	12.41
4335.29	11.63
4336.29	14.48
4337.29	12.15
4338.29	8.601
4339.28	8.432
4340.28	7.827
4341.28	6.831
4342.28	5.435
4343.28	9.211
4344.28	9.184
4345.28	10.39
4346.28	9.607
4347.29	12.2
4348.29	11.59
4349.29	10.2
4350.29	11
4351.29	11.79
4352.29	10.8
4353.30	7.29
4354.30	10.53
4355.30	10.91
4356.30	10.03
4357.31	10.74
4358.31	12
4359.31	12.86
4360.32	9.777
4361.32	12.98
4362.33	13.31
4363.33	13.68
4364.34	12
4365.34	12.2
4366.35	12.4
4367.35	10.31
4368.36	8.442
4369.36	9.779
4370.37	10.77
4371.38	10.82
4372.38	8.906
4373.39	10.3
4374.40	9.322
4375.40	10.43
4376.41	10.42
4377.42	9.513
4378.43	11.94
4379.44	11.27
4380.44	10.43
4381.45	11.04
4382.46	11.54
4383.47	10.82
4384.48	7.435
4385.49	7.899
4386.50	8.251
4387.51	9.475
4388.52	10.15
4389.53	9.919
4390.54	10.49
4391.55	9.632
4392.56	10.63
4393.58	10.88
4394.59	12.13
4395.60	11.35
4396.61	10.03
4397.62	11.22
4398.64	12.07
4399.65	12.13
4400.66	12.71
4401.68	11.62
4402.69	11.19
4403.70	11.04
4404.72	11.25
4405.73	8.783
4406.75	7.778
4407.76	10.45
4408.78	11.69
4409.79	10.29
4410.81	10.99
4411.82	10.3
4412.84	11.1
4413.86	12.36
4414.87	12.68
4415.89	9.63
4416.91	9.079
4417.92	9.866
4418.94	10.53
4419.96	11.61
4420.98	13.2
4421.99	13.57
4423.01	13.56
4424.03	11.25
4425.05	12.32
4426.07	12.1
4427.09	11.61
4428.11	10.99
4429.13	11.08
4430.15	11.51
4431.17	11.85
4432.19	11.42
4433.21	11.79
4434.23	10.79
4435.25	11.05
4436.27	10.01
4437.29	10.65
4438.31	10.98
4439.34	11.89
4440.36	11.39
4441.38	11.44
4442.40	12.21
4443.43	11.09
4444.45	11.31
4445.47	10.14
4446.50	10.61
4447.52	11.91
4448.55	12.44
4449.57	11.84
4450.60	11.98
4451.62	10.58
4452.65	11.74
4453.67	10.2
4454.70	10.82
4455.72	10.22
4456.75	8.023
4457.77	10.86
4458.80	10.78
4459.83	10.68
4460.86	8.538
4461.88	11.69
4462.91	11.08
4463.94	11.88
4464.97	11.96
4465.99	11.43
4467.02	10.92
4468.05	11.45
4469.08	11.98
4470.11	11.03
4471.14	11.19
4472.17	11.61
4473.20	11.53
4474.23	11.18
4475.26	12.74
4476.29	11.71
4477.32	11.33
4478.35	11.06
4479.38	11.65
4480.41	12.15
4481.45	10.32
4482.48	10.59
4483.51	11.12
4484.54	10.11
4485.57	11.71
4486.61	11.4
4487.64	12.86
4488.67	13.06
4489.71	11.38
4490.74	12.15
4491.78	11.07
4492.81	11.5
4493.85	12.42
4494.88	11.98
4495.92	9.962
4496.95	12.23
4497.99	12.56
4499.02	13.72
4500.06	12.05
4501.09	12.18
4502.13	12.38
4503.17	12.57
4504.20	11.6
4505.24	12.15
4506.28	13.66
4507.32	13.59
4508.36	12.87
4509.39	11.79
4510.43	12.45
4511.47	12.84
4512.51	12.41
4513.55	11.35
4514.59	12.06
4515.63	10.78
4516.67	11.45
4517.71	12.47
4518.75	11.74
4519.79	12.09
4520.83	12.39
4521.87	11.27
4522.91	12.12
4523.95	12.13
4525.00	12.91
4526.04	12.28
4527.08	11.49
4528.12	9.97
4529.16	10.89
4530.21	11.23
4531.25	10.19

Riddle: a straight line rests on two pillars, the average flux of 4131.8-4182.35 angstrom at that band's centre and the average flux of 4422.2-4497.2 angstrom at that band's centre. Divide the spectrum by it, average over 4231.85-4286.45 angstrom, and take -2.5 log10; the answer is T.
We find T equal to 0.11 mag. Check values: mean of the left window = 10.7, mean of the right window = 11.3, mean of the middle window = 9.86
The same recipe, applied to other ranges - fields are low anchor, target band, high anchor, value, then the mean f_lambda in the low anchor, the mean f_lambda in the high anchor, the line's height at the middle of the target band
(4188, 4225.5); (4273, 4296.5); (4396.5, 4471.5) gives 0.133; 10.4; 11.2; 10.7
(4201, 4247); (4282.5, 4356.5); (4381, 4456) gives 0.099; 10.1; 11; 10.5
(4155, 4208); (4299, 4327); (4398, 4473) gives 0.197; 10.5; 11.2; 10.9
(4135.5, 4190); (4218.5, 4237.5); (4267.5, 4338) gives 0.029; 10.6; 9.59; 10.1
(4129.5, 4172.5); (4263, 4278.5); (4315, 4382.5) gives 0.097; 10.6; 10.6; 10.6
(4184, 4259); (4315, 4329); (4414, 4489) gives 0.002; 10.1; 11.3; 10.6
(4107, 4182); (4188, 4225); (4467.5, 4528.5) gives 0.052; 10.8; 11.9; 11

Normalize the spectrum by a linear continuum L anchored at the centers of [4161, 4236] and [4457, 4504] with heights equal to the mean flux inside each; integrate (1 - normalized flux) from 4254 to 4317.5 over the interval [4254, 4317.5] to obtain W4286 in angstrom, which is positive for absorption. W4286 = 8.92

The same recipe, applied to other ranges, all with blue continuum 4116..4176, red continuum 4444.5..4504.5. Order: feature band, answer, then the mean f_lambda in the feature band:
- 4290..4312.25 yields 5.2 angstrom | 8.43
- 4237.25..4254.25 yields 2.1 angstrom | 9.51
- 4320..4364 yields 2.1 angstrom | 10.6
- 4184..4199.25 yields 0.4 angstrom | 10.4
